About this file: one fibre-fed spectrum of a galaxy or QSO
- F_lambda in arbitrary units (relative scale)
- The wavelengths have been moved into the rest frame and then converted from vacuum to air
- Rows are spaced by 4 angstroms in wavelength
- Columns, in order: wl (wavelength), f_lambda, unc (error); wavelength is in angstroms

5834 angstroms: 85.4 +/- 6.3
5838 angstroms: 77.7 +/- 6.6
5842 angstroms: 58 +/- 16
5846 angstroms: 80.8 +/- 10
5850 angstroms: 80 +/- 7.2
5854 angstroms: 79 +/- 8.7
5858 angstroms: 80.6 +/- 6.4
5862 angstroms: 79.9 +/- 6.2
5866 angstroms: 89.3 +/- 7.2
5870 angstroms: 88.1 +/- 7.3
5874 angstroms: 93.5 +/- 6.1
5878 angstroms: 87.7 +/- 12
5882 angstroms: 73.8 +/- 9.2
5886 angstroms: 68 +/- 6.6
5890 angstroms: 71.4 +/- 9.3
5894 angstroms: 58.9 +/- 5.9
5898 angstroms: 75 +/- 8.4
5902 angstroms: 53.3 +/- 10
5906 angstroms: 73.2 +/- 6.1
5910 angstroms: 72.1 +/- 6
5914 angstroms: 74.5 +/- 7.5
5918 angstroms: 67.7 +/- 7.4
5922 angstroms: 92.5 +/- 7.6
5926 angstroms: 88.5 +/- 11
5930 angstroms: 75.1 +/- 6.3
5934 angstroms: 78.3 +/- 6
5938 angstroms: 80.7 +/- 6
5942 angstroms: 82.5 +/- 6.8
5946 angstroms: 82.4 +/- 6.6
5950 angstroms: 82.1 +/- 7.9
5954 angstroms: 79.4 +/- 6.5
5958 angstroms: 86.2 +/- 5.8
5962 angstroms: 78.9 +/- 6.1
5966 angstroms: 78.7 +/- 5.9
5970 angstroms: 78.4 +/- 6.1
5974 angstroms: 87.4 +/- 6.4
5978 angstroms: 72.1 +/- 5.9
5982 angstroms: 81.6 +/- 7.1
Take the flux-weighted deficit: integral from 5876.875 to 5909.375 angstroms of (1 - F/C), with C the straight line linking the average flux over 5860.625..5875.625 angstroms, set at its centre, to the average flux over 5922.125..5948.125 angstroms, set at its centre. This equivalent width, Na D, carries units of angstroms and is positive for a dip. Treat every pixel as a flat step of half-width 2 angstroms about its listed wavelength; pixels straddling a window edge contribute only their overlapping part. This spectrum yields 6.1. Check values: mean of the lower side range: 87.9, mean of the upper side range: 82.1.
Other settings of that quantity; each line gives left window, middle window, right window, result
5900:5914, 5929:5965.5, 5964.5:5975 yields -2.19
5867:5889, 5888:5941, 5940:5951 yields 5.23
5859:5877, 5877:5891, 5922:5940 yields 1.85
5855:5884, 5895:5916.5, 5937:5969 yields 3.63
